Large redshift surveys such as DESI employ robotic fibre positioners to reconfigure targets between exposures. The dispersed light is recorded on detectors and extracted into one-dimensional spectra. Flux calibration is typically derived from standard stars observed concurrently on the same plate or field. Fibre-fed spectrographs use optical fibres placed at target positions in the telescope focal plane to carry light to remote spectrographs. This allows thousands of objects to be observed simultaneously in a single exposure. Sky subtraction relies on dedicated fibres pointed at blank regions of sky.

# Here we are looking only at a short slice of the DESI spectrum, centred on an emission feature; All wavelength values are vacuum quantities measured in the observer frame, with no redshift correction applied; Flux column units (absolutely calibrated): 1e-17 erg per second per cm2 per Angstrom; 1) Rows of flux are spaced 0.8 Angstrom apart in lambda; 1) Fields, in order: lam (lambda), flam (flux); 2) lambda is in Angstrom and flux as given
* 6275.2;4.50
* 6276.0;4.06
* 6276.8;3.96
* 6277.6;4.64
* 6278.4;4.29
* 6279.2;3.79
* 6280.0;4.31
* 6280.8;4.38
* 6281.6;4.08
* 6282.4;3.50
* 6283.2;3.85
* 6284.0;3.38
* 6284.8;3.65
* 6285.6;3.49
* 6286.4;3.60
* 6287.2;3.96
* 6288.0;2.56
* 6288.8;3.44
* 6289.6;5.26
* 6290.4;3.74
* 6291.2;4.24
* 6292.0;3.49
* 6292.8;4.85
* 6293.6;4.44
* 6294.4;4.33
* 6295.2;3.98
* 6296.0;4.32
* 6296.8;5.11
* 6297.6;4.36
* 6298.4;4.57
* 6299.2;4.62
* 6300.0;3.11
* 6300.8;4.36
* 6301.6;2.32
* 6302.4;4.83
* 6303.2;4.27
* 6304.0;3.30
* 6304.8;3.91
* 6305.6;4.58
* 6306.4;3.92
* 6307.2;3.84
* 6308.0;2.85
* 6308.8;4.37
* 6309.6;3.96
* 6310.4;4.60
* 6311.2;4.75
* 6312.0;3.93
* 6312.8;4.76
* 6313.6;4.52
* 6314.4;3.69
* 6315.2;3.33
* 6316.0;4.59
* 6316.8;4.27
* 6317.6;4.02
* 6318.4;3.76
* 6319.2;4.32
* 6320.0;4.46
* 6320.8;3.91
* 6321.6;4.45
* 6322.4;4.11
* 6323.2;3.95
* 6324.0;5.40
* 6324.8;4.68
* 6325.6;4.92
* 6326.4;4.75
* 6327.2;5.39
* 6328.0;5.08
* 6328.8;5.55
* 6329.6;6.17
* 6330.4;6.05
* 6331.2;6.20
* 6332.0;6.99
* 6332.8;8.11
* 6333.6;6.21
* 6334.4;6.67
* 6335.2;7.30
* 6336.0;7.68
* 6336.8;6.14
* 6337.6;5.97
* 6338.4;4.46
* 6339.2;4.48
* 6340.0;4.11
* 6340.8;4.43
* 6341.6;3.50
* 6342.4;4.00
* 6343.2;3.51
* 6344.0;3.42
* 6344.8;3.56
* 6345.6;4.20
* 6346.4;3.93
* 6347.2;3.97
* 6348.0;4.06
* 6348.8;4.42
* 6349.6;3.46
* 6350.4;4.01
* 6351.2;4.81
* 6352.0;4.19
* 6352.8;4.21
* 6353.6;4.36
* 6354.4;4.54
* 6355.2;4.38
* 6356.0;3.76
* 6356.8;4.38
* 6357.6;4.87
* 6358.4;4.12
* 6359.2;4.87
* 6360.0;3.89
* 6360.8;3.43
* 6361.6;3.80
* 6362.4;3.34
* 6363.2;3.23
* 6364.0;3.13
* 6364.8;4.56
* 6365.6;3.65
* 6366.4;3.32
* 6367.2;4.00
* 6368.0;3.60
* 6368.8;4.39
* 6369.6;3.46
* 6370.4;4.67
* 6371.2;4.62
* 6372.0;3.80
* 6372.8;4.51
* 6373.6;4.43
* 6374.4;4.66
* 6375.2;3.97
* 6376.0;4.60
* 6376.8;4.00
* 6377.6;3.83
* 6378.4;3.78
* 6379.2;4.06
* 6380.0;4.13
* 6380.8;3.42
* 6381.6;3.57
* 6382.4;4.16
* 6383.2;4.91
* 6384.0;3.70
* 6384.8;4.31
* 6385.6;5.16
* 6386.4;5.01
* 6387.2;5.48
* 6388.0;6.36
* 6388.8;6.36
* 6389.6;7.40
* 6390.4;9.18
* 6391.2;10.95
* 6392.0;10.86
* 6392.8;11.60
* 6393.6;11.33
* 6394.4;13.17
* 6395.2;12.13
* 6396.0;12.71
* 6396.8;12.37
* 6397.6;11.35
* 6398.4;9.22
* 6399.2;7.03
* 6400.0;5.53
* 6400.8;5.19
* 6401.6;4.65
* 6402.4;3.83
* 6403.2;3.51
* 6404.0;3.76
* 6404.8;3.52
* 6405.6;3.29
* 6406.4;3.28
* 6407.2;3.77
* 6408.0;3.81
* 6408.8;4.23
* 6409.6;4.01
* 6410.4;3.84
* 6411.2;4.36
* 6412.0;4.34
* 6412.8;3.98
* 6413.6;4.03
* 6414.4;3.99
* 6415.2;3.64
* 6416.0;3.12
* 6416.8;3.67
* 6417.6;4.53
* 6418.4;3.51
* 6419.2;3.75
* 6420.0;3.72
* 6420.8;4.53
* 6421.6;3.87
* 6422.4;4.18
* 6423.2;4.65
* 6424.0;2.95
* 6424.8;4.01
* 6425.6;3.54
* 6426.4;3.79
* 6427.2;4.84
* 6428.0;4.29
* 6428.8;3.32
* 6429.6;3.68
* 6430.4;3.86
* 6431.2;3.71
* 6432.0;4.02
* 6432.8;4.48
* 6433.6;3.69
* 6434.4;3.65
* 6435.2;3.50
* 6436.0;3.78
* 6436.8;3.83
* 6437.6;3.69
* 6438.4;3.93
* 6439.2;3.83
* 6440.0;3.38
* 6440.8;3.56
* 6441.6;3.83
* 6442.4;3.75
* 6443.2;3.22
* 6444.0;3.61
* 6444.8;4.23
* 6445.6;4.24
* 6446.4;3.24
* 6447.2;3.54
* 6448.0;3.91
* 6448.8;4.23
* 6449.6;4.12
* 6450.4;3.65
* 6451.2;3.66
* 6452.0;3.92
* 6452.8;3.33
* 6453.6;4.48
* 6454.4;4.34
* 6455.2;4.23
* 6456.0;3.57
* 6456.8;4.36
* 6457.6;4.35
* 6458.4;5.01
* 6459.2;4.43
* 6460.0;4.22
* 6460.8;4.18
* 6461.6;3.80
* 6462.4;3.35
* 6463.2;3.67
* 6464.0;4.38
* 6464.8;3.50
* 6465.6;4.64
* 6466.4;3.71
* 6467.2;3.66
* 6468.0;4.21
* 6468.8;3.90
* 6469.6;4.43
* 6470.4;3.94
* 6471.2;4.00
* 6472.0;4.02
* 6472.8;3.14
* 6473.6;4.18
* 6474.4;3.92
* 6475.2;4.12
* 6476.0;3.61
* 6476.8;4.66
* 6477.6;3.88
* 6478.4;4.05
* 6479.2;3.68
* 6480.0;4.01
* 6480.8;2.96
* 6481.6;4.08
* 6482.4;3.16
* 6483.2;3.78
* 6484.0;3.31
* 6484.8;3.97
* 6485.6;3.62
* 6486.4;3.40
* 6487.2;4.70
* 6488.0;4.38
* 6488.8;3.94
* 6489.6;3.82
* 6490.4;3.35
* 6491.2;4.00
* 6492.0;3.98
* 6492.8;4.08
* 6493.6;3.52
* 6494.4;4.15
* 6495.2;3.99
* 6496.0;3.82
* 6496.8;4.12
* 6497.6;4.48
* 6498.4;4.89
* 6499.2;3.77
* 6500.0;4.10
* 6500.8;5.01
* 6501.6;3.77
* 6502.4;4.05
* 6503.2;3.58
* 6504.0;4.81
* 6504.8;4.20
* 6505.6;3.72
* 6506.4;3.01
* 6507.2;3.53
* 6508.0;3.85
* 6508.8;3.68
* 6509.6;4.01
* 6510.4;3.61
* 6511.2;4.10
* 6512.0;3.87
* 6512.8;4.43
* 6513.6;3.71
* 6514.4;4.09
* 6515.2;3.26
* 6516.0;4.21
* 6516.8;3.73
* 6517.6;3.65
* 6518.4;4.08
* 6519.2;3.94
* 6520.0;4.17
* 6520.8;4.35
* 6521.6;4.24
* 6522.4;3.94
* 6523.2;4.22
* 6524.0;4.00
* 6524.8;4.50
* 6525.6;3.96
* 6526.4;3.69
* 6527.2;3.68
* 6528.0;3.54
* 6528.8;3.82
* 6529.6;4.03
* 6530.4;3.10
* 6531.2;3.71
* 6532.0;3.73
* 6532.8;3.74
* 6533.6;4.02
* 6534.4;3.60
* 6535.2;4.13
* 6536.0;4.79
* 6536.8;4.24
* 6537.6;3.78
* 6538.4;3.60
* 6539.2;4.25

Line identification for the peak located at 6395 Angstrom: [O III]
